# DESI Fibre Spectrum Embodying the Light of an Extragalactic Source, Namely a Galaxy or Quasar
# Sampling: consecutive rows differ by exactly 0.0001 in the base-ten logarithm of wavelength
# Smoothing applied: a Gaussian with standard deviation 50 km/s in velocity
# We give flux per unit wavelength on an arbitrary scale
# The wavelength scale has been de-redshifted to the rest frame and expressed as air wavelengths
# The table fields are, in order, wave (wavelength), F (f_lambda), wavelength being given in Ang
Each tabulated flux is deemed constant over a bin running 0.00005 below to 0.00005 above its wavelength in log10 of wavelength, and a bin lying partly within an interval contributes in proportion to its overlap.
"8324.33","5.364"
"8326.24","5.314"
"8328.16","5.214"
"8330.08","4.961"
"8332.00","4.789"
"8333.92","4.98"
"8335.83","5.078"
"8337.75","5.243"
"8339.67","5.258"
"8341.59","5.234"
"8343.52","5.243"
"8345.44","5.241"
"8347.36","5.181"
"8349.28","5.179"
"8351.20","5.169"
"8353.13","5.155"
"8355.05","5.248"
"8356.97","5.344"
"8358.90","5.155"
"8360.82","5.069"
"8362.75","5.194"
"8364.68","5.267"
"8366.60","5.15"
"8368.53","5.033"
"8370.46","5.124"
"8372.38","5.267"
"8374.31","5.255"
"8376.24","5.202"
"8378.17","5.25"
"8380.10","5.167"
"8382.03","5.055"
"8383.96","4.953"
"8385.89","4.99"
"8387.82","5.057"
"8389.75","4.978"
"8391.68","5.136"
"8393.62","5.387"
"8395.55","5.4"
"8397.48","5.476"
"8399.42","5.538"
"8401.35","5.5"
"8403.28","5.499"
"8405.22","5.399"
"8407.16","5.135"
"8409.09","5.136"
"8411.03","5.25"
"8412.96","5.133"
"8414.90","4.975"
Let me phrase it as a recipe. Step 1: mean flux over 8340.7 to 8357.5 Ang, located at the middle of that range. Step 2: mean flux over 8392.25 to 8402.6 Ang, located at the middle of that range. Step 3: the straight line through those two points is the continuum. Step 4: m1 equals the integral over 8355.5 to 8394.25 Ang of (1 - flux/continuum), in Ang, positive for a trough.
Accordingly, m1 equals 1.4 Ang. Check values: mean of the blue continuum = 5.22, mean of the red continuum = 5.45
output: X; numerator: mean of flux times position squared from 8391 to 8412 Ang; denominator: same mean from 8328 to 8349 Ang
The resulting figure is 1.06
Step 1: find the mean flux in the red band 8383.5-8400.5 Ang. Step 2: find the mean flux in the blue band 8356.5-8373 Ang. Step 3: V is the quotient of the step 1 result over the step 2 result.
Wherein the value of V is 1.01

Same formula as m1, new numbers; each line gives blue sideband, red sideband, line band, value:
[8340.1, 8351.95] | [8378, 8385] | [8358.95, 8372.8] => -0.03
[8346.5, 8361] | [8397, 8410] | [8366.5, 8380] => 0.22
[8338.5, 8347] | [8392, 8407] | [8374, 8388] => 0.65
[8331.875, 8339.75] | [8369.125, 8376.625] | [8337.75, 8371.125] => -0.32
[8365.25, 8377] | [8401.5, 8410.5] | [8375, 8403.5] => 0.07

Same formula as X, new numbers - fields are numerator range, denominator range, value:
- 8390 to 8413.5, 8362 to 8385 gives 1.04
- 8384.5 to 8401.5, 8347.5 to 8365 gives 1.02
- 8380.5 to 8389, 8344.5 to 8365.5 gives 0.97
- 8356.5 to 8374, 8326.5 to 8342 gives 1.02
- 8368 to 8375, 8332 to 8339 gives 1.03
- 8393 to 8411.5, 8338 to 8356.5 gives 1.04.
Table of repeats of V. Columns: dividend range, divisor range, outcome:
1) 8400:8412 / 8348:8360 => 1.02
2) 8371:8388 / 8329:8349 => 1.00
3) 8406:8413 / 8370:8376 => 0.99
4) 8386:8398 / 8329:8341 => 1.03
